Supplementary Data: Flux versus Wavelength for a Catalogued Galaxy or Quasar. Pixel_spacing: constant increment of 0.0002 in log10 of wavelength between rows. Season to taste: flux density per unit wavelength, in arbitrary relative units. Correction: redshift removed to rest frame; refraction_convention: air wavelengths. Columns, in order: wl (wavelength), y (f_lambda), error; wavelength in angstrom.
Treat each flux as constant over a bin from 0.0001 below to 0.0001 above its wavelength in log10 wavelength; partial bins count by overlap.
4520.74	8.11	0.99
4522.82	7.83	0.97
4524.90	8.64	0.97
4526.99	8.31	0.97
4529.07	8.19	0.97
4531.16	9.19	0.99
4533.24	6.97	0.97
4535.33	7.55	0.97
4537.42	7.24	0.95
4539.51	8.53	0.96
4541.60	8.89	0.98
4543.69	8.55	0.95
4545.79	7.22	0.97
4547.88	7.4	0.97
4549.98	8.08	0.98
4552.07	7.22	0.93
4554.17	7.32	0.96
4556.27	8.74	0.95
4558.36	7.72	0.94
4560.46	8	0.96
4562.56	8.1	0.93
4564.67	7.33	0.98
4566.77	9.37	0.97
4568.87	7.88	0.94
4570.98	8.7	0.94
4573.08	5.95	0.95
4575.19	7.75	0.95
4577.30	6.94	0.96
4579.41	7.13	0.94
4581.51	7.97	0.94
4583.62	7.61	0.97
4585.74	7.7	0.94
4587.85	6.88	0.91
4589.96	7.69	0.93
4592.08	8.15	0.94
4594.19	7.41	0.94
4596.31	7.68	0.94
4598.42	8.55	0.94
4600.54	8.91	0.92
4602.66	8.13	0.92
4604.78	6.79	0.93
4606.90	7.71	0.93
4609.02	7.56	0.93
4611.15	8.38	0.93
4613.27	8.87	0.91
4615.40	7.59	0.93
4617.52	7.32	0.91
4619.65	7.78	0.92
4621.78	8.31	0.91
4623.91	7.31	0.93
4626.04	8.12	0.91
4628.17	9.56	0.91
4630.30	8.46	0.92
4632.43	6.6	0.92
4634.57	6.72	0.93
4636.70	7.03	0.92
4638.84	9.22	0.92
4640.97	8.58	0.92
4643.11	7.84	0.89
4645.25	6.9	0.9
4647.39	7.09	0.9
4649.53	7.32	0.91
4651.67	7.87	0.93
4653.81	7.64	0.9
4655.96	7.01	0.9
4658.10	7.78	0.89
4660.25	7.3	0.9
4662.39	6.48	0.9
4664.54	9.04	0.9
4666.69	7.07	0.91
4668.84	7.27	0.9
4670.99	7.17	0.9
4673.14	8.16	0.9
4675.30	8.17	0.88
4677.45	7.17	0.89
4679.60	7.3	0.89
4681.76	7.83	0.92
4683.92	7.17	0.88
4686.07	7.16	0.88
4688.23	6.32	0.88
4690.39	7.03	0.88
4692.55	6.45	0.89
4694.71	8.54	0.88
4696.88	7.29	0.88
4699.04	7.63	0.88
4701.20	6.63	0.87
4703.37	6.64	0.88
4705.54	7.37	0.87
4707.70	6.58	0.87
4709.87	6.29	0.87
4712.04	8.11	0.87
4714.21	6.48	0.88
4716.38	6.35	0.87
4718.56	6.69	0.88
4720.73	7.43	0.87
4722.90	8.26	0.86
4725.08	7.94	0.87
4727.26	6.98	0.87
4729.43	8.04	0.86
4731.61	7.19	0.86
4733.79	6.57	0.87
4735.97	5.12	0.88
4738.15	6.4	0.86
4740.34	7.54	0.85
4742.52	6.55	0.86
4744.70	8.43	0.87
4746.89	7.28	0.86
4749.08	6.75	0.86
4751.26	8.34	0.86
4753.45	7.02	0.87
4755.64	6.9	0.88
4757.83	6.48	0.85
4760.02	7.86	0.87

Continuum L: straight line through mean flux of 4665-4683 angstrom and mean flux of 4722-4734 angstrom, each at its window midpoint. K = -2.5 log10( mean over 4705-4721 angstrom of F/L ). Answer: 0.10 mag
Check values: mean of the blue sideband 7.56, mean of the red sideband 7.55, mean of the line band 6.87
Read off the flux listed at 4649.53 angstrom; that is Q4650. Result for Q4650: 7.32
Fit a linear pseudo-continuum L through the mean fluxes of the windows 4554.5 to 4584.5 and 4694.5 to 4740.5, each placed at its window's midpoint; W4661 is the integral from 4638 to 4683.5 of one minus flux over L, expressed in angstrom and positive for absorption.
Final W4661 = -1.71 angstrom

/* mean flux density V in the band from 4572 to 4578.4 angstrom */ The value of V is 6.89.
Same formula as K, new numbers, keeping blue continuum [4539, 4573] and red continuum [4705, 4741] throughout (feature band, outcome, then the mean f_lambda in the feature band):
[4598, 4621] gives -0.037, 7.95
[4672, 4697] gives -0.022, 7.38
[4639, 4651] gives -0.031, 7.69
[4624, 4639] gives -0.041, 7.84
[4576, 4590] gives 0.062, 7.4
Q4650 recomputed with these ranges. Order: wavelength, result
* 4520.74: 8.11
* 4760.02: 7.86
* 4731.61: 7.19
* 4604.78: 6.79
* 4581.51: 7.97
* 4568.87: 7.88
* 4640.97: 8.58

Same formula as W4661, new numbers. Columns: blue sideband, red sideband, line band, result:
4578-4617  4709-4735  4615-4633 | -0.6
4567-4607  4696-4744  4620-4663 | -1.5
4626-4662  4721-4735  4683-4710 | 1.8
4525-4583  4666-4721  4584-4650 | -2.3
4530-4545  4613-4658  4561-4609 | 1.2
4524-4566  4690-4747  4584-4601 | -0.2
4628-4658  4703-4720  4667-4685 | -0.6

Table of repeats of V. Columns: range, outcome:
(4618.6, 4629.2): 8.21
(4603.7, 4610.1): 7.35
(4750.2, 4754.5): 7.68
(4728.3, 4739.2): 6.67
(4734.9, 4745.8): 6.81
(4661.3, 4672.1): 7.41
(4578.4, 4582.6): 7.57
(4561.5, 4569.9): 8.17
